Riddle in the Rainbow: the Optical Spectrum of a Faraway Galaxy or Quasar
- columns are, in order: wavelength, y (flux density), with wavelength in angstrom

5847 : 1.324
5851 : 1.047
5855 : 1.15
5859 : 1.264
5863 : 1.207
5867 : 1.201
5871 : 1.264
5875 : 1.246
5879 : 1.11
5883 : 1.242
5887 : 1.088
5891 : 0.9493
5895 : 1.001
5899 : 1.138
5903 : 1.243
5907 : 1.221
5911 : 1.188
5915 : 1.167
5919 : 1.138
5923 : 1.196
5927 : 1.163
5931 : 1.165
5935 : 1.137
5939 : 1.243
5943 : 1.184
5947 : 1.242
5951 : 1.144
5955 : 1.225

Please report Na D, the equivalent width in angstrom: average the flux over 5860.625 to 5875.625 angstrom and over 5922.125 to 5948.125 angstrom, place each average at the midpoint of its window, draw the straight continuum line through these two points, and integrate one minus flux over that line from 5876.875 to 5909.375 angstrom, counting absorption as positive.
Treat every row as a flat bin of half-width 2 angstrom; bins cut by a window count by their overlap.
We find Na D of 2.4 angstrom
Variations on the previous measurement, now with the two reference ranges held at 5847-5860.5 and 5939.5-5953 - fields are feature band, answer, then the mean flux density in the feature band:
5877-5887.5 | 0.23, 1.16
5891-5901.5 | 1.15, 1.05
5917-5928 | 0.23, 1.17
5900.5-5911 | -0.29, 1.22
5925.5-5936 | 0.32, 1.16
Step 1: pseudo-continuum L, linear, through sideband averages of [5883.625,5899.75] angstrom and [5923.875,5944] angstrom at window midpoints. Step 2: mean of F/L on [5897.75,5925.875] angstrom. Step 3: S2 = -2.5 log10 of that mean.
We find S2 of -0.07 mag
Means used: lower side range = 1.05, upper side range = 1.18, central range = 1.19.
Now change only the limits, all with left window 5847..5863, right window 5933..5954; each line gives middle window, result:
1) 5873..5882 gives 0.00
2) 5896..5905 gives 0.02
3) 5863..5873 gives -0.04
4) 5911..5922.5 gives 0.02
